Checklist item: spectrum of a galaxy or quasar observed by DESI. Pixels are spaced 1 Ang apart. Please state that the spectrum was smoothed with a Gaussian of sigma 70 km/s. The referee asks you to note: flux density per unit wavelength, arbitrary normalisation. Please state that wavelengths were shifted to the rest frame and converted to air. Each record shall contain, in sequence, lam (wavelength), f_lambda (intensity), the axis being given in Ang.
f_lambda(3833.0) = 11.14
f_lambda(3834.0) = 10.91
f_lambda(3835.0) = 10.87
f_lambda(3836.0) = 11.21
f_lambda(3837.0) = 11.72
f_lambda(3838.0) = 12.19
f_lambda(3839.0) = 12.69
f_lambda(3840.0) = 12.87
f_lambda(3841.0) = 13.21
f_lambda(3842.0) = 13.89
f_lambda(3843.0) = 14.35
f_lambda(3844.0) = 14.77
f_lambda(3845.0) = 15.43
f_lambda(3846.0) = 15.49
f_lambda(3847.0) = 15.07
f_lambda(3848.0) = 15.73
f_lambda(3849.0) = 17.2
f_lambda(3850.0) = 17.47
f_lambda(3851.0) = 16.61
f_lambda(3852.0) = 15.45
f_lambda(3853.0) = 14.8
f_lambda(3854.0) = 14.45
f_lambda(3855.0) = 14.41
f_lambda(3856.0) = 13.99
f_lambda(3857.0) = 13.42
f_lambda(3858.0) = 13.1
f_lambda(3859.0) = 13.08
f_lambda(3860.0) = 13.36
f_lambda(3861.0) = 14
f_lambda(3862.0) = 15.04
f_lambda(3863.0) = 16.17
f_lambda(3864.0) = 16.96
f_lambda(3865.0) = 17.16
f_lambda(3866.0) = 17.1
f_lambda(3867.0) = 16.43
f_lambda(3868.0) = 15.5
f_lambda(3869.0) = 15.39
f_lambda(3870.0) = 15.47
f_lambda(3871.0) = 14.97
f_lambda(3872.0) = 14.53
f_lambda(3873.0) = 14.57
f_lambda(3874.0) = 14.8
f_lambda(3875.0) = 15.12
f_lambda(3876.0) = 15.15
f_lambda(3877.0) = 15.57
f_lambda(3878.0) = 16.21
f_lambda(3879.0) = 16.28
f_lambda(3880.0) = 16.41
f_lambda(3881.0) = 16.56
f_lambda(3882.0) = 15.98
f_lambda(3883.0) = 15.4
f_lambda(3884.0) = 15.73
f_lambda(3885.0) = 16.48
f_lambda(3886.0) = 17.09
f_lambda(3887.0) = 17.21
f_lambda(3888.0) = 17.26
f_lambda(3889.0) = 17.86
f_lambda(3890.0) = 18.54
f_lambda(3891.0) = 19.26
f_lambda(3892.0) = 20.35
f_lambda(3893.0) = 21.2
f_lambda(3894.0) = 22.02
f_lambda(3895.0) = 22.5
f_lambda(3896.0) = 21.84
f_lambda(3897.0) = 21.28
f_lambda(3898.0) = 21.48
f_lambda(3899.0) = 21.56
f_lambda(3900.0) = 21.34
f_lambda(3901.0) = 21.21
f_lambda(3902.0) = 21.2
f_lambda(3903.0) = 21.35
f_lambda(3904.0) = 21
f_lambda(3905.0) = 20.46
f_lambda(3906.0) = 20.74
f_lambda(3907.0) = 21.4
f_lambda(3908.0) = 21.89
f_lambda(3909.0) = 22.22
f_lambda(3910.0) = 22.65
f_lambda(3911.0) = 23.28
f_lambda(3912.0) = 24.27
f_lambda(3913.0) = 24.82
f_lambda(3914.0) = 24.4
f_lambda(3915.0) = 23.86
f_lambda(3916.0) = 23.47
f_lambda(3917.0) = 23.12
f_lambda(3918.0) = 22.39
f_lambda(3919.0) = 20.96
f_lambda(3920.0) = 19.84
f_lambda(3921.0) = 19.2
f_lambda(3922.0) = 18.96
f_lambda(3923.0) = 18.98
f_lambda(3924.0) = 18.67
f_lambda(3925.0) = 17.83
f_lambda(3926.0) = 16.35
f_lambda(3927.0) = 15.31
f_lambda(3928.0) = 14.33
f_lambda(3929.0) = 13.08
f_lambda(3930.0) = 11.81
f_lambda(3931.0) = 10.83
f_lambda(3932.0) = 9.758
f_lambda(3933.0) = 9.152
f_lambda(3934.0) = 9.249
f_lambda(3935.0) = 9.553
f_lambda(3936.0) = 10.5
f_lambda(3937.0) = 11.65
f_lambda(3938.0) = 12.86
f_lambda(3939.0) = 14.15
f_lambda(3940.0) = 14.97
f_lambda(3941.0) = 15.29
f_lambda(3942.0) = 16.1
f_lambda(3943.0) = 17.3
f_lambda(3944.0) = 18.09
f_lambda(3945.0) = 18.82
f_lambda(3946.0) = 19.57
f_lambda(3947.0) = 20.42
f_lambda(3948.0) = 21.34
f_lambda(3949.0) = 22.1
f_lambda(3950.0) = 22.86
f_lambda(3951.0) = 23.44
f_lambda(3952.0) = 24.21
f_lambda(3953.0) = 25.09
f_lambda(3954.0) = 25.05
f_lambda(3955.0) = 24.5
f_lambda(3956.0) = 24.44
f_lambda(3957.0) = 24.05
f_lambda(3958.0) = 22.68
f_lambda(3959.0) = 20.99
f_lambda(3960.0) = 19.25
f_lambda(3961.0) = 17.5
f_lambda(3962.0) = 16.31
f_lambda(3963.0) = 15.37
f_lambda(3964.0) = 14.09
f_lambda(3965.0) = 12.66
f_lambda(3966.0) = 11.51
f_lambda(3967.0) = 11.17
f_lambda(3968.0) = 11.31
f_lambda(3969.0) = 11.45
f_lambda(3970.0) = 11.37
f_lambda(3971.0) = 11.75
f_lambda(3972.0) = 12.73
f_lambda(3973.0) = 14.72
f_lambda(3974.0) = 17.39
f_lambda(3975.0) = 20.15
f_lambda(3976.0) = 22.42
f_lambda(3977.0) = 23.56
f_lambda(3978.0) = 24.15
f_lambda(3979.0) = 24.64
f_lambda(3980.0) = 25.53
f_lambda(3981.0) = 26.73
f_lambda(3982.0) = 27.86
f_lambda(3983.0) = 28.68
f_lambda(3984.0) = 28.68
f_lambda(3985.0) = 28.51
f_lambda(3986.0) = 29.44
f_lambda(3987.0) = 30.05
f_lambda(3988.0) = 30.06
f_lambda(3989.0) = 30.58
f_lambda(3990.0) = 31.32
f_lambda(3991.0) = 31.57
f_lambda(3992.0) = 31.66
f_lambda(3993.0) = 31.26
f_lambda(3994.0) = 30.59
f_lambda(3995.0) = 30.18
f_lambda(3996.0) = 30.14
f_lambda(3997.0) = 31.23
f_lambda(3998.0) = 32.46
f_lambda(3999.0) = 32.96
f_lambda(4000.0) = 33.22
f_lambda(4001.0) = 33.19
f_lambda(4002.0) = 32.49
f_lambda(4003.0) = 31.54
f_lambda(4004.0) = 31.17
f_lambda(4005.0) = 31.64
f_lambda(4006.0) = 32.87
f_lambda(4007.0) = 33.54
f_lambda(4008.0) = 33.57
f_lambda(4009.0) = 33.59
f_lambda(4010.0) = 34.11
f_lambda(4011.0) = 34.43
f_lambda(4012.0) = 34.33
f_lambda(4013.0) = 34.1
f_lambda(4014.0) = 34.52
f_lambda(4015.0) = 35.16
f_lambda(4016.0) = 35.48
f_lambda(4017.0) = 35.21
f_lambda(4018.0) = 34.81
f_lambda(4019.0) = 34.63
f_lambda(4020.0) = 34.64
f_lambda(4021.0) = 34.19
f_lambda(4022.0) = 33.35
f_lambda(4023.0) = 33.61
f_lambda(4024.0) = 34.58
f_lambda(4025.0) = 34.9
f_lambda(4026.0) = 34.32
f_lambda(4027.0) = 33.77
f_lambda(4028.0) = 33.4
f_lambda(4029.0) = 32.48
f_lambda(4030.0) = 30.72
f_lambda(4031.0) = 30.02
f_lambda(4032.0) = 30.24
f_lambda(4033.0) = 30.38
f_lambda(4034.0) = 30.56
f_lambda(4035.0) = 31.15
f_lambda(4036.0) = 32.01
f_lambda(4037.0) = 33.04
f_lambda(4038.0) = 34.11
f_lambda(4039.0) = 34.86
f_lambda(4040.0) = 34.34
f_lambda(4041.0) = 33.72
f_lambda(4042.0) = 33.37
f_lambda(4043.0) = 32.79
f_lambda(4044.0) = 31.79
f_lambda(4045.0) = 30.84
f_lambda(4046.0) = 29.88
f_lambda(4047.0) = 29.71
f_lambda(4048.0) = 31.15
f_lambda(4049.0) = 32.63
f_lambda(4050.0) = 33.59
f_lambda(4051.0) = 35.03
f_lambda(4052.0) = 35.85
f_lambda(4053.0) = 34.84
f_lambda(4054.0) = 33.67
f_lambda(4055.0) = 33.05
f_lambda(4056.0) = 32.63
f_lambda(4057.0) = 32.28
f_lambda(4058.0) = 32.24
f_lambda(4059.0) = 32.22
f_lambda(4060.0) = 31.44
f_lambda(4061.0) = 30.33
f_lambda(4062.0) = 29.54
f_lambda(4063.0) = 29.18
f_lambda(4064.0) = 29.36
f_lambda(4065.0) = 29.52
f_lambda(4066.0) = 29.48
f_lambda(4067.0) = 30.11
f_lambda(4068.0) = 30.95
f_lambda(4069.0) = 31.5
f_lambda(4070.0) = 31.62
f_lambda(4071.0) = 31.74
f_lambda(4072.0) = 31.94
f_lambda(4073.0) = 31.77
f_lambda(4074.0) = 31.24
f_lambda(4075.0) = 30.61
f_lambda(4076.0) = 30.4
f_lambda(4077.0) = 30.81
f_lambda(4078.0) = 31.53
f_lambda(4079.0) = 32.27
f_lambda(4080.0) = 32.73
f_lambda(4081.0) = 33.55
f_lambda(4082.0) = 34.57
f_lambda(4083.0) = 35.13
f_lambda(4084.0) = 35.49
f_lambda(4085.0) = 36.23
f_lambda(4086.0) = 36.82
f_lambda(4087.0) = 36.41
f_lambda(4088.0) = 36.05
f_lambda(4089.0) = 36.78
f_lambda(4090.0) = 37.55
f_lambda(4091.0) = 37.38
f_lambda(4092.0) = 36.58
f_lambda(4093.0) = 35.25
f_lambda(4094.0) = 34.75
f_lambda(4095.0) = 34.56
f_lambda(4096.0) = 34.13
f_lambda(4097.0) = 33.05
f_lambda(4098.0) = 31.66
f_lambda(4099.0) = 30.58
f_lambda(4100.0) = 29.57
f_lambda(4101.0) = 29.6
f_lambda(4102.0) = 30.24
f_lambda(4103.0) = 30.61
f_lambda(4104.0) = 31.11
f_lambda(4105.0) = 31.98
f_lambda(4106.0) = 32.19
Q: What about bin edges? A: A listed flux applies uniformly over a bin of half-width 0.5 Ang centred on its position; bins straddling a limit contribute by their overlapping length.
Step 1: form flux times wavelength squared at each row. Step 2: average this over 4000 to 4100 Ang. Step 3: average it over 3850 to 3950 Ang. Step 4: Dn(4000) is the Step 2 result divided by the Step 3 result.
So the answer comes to 2.0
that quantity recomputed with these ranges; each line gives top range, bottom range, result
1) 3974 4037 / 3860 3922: 1.75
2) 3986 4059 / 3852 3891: 2.26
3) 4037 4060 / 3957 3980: 2.01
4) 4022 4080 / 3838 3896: 2.20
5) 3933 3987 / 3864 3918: 1.03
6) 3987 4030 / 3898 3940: 1.89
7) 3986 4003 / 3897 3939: 1.77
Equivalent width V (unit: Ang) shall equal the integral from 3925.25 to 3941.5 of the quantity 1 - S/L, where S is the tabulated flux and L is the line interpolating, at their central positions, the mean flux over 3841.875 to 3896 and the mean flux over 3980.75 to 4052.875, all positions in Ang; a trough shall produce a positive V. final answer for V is 7.5 Ang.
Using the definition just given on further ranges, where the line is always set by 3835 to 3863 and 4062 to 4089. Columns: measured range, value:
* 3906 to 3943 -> 4.8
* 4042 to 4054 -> -1.0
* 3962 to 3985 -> 5.3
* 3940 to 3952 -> 1.3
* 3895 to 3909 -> -2.2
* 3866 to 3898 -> -0.6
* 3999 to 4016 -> -4.1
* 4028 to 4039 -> -1.0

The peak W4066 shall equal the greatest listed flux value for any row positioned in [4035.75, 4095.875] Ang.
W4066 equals 37.55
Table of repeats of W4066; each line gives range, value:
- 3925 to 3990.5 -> 31.32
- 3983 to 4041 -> 35.48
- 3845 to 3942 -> 24.82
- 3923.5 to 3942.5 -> 18.67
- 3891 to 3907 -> 22.5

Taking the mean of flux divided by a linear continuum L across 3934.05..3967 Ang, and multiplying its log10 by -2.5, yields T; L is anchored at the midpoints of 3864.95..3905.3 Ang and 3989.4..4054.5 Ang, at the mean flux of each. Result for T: 0.36 mag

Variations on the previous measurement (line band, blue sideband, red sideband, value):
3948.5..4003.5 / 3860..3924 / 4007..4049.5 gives 0.169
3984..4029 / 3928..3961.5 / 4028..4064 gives -0.233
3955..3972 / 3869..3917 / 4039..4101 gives 0.456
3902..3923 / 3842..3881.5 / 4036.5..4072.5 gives -0.116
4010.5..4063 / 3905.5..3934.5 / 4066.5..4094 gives -0.122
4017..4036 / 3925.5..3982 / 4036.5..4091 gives -0.197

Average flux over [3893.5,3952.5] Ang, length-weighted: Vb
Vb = 18.9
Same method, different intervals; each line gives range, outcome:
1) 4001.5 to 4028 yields 33.9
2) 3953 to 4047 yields 28.2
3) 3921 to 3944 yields 14.1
